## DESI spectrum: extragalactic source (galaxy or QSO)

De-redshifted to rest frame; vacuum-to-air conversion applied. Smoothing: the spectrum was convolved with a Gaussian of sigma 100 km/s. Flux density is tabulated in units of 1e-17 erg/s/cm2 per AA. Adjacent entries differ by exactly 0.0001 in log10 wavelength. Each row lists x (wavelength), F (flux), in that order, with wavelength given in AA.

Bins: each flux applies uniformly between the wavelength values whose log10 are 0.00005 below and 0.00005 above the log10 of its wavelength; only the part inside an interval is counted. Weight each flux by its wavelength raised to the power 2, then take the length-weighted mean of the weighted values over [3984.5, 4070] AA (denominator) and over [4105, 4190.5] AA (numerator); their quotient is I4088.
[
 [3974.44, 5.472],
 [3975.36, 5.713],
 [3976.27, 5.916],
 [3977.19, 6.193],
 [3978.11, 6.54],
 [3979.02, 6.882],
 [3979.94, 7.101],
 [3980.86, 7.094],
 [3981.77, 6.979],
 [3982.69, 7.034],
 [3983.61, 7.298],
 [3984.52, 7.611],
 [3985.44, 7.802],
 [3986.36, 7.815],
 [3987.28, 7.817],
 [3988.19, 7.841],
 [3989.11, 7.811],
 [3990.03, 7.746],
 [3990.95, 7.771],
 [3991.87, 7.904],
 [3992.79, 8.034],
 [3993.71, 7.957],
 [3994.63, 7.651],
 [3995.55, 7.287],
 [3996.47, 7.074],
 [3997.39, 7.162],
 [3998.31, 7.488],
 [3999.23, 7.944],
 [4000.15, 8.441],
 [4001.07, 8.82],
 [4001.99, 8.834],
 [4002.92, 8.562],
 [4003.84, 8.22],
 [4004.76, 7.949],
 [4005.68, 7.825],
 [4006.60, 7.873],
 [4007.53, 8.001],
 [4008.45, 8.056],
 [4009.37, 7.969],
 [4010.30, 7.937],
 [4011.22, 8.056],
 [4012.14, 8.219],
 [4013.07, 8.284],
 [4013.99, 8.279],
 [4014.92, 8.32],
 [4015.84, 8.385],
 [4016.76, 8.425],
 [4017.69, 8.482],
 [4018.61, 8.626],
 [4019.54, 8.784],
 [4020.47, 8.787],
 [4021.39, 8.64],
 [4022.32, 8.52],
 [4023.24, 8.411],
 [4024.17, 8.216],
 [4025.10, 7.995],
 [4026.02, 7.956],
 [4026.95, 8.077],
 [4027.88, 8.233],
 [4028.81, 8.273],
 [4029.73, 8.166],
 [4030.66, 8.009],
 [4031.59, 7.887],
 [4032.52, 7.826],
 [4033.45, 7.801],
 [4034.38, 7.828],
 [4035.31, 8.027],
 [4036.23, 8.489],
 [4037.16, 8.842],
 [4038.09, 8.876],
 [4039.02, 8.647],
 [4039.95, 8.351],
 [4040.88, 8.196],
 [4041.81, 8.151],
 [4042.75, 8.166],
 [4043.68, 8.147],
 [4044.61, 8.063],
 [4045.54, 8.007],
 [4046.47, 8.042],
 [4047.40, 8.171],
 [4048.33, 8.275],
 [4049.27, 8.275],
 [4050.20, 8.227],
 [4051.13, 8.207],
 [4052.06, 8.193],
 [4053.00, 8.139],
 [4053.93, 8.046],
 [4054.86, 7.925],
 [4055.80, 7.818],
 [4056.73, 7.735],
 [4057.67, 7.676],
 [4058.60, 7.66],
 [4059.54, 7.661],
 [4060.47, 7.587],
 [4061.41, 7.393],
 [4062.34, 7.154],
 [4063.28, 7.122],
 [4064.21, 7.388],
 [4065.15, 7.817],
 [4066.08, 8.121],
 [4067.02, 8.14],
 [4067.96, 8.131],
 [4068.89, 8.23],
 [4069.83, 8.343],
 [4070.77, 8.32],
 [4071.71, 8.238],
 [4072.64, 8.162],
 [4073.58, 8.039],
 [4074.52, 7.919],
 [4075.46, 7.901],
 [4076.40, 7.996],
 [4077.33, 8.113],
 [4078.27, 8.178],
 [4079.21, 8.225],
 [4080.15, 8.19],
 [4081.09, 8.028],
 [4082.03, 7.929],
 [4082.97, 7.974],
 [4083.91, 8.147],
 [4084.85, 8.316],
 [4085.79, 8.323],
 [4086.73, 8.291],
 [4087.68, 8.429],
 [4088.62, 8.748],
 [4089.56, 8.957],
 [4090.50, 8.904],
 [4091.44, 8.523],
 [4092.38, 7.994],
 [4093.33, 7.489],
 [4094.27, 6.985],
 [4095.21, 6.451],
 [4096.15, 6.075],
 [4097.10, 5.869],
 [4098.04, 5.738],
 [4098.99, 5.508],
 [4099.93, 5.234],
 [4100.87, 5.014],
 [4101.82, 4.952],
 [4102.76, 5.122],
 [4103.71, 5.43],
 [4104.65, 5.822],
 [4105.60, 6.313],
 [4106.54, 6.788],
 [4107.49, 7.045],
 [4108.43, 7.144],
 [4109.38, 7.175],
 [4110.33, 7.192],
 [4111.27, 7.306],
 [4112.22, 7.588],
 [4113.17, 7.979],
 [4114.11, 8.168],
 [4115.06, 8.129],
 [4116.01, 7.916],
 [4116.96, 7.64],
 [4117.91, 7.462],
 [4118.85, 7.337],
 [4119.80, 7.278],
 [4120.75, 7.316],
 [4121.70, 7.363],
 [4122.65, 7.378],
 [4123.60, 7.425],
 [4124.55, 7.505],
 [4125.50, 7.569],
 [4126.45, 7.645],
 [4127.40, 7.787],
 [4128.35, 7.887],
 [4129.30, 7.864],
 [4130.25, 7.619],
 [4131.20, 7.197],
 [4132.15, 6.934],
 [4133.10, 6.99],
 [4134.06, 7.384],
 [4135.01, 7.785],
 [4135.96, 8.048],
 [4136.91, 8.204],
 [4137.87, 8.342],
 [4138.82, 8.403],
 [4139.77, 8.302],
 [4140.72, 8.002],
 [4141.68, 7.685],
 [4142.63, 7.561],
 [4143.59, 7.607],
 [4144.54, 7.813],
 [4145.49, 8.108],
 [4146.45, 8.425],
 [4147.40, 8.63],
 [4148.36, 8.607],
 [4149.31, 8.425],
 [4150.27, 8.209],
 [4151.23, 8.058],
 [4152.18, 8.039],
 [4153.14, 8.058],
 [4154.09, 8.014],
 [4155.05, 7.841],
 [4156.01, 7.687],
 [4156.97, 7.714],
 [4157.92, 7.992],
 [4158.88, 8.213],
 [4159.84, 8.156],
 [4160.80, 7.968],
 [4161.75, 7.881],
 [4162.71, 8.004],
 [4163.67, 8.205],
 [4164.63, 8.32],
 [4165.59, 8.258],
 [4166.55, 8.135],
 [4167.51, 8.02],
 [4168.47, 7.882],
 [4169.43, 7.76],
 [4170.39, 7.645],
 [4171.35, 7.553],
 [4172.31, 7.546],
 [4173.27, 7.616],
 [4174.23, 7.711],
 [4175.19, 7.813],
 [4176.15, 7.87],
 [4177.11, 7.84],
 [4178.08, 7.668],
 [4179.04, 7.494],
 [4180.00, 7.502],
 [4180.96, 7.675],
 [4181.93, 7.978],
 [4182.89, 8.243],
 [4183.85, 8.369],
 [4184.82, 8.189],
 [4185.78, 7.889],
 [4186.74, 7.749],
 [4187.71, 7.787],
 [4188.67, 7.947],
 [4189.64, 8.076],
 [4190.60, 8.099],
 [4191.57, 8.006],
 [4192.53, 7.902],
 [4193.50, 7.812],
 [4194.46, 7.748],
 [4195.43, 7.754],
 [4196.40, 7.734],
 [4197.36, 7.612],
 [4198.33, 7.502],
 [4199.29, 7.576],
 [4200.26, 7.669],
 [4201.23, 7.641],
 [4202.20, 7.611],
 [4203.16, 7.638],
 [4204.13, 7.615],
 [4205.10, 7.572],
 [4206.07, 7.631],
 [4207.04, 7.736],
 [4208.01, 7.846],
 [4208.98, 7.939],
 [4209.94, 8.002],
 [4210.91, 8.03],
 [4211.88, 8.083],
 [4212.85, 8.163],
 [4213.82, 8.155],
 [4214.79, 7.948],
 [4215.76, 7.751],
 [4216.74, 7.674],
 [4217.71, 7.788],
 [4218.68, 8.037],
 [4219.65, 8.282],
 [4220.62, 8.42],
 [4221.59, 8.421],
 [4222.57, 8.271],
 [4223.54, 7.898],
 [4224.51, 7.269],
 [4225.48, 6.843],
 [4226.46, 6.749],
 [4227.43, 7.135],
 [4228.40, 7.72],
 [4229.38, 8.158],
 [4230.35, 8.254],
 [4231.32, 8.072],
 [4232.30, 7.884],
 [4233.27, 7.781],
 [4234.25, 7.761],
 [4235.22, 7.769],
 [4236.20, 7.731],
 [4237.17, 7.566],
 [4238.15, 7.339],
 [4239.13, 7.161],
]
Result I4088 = 1.0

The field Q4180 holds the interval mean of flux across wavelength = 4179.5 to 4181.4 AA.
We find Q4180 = 7.61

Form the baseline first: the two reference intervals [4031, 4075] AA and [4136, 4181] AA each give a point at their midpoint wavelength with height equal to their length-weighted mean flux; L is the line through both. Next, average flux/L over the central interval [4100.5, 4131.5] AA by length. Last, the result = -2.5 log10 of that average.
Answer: 0.12 mag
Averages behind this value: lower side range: 8.03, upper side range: 7.97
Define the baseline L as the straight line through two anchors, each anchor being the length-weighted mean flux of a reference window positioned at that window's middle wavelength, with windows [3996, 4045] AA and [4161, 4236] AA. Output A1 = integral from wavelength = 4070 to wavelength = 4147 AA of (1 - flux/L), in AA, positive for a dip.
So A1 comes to 4.9 AA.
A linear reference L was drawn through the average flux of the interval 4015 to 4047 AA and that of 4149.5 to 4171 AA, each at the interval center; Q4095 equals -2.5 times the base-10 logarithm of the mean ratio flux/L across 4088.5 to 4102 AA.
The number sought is 0.19 mag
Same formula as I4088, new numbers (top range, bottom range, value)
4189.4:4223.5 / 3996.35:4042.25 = 1.05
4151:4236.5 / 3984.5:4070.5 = 1.06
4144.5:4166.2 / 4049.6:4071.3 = 1.08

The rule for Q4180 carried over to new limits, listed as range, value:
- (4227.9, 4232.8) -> 8.02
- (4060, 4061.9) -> 7.51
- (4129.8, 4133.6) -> 7.18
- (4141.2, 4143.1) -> 7.63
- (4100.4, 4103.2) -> 5.03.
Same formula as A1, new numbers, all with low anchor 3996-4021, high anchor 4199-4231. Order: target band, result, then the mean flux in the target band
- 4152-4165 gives -0.16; 8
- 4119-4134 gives 0.98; 7.44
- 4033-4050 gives -0.25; 8.24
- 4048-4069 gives 0.60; 7.86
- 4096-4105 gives 2.88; 5.45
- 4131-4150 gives 0.01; 7.94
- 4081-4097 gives 0.22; 7.92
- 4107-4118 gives 0.59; 7.56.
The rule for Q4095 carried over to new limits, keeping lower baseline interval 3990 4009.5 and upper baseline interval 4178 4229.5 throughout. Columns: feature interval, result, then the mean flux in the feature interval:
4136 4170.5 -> -0.03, 8.06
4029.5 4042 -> -0.04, 8.22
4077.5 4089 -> -0.04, 8.22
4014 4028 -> -0.06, 8.39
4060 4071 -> 0.01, 7.8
